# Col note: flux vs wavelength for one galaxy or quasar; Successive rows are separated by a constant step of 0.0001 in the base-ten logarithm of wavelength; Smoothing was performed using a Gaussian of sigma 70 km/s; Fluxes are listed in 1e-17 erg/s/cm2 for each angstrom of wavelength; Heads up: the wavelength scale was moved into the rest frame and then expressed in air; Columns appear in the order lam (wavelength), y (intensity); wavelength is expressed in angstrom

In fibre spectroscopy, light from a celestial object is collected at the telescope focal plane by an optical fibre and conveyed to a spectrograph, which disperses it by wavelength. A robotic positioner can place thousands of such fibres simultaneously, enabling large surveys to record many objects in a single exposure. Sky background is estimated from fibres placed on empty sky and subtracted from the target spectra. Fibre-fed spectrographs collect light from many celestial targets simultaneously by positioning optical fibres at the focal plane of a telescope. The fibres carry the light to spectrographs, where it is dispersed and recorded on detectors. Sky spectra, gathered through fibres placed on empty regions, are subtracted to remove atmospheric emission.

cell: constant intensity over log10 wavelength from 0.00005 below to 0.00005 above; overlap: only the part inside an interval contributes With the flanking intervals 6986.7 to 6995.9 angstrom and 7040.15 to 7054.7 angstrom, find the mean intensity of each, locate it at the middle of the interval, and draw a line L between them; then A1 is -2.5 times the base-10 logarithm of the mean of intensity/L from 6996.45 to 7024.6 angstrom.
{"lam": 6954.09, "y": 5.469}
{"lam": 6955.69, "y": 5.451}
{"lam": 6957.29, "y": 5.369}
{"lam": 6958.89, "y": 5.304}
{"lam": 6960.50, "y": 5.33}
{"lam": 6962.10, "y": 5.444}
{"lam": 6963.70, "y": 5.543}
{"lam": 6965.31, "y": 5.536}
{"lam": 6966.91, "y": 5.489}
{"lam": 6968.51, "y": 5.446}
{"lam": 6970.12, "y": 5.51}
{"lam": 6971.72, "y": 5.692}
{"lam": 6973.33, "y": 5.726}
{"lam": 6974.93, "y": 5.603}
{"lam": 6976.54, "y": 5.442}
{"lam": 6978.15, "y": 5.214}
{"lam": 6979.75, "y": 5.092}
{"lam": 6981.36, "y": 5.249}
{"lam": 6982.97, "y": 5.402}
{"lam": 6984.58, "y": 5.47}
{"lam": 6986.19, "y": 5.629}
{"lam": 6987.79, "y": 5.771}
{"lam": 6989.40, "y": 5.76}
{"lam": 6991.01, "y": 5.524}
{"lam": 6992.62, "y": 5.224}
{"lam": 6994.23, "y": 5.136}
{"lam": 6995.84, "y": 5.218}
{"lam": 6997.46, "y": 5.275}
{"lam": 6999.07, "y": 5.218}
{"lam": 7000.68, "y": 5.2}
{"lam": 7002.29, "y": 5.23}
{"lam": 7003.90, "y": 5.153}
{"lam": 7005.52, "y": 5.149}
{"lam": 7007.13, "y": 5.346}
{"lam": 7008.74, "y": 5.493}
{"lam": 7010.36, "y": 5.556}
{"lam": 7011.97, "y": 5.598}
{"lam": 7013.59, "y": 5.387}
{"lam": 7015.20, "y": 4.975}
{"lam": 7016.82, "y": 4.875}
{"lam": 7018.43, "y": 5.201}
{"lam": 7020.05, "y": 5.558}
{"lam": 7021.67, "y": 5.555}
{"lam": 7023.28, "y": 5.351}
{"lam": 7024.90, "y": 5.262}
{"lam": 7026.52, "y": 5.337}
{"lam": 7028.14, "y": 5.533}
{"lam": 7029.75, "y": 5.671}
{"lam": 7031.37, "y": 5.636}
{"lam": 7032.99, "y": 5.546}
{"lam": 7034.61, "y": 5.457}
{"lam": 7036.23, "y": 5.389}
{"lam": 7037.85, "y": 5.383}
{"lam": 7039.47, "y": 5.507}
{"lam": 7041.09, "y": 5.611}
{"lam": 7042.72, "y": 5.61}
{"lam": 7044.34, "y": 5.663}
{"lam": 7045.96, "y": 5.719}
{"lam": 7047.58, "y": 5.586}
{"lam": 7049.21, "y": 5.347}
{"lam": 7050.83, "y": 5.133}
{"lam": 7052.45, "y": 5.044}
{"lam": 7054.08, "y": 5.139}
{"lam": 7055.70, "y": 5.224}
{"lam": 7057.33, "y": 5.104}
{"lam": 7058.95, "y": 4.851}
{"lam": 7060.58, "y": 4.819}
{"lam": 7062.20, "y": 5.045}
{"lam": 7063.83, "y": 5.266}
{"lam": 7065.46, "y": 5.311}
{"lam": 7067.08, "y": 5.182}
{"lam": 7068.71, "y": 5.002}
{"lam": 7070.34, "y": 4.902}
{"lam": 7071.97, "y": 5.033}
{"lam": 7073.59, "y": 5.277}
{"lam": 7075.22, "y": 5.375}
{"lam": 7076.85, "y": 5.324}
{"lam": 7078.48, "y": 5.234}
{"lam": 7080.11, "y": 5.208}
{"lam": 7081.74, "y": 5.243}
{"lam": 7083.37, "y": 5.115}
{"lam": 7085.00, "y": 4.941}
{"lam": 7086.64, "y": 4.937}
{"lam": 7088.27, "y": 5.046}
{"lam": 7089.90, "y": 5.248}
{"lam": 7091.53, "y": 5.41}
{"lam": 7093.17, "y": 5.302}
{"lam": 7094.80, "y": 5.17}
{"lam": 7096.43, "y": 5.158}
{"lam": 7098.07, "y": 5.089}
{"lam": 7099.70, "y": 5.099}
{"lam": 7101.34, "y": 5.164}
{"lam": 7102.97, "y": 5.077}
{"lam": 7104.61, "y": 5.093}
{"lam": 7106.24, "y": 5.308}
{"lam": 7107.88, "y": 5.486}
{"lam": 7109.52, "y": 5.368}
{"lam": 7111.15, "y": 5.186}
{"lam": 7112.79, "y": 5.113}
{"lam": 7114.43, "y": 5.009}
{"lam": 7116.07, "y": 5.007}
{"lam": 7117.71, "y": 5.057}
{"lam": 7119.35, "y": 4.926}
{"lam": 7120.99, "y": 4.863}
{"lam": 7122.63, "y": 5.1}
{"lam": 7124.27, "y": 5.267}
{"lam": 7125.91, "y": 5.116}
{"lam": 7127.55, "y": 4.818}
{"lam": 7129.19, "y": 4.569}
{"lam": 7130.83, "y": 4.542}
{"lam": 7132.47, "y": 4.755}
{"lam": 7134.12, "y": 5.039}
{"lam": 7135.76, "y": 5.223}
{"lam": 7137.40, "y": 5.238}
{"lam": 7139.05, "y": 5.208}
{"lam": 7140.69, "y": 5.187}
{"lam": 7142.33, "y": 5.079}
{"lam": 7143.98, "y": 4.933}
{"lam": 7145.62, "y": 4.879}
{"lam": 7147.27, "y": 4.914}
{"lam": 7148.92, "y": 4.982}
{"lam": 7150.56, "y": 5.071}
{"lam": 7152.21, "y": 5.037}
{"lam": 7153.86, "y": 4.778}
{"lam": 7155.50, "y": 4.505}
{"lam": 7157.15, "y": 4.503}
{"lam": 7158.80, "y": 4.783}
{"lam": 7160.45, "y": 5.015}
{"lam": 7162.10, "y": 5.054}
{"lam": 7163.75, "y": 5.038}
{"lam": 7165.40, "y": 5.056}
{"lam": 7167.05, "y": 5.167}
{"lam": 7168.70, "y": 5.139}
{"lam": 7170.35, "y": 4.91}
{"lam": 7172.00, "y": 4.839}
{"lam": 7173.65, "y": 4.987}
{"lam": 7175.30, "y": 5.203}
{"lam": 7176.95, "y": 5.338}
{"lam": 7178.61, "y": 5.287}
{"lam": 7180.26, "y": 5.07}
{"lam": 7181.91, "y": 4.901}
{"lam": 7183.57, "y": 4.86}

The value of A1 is 0.03 mag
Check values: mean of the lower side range 5.47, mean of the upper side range 5.43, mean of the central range 5.3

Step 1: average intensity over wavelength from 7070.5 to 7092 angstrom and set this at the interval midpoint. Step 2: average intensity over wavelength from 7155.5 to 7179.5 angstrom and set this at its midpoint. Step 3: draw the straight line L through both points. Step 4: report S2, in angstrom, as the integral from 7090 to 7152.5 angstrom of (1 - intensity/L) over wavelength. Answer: 0.2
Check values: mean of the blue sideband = 5.17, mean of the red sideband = 5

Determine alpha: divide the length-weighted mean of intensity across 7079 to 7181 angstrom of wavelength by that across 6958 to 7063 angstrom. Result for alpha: 0.94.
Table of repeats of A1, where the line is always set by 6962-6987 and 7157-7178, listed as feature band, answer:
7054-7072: 0.04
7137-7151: 0.01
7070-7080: 0.01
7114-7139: 0.03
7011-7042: -0.01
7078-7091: 0.02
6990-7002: 0.03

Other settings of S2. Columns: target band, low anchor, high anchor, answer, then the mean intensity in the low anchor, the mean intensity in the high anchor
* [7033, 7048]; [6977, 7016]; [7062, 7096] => -0.8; 5.35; 5.17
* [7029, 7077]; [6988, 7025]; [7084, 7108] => -0.6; 5.32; 5.16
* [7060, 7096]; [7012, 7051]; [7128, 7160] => 0.4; 5.44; 4.91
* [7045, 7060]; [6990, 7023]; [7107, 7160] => -0.1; 5.3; 4.99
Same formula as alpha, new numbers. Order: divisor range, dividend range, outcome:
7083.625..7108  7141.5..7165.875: 0.95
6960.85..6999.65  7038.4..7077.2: 0.97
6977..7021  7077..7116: 0.97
